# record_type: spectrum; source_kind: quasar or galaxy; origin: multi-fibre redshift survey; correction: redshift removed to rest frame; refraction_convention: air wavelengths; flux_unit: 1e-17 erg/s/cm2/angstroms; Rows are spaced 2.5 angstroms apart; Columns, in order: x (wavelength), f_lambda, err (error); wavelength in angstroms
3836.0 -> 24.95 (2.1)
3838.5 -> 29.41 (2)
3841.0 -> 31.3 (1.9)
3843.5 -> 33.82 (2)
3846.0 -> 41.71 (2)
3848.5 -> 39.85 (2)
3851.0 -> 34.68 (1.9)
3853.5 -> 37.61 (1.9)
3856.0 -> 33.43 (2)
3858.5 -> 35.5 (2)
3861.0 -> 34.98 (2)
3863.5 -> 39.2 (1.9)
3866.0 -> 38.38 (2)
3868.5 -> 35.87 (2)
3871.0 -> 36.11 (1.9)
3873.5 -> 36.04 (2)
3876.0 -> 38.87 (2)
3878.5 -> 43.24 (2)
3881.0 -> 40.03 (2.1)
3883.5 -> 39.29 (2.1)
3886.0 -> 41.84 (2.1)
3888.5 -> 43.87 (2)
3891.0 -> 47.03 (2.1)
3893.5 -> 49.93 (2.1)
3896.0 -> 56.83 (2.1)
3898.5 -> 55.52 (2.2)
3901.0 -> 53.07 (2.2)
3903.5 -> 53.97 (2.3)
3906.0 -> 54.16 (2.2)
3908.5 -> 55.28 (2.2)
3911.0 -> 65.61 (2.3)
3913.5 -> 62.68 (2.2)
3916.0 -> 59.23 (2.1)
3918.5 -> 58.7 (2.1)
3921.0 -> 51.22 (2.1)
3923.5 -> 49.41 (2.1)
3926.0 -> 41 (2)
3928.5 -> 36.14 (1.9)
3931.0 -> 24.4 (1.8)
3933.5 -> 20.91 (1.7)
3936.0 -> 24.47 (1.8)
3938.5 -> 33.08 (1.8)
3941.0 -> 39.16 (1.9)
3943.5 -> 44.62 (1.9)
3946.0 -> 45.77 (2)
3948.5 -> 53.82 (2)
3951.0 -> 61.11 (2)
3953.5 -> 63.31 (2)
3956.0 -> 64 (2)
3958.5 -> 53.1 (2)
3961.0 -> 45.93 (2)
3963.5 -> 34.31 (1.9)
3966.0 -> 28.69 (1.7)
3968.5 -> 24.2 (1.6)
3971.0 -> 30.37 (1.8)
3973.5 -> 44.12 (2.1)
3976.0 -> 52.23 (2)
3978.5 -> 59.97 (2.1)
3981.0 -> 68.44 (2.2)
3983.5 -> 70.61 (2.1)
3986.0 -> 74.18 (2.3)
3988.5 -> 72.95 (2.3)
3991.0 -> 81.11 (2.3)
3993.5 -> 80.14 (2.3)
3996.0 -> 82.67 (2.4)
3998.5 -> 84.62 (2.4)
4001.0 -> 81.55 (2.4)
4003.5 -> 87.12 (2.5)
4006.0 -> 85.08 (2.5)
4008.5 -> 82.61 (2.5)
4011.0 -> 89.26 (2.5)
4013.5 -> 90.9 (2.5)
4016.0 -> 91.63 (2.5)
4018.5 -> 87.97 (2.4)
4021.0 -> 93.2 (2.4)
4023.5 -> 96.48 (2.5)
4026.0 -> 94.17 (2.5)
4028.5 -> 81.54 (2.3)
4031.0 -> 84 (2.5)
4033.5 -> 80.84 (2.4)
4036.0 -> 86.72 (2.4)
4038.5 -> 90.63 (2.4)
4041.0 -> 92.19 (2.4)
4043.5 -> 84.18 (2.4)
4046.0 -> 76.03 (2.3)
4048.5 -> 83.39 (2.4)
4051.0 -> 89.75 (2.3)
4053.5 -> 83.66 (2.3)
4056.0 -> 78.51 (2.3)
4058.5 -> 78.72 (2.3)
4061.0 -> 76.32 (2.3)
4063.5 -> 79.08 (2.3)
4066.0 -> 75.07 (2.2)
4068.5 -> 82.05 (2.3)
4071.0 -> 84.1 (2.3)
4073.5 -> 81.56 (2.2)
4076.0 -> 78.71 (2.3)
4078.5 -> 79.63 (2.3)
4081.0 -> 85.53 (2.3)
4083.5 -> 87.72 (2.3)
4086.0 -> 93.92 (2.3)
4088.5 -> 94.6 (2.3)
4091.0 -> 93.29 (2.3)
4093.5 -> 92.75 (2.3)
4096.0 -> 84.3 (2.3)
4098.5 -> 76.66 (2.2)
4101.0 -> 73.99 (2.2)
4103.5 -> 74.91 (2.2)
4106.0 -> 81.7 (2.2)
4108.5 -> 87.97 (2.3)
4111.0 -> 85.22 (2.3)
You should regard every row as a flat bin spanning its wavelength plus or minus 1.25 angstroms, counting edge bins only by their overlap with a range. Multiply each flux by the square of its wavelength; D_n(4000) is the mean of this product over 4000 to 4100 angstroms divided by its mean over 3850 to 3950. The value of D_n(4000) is 2.1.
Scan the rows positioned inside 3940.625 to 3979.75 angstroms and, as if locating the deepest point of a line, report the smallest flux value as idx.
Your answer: 24.2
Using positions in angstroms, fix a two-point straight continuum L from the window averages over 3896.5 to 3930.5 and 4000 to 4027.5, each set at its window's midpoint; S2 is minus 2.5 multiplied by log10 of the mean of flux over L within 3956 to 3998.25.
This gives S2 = 0.32 mag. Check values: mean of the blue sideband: 53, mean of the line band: 57.3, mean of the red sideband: 89.1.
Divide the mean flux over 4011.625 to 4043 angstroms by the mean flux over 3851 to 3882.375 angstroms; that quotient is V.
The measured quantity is 2.39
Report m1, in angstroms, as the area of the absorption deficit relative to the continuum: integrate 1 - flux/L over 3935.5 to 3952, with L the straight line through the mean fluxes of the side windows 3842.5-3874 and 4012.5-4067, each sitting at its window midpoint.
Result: 4.5 angstroms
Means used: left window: 36.7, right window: 85.2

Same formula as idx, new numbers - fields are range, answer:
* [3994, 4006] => 81.55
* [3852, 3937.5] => 20.91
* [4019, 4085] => 75.07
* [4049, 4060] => 78.51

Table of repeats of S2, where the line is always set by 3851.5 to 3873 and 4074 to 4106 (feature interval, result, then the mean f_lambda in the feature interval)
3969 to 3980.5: 0.28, 46.6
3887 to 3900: -0.18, 50.5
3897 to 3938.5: 0.00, 47.5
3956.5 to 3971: 0.45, 38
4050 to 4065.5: -0.04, 80.6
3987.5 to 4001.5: -0.25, 80.6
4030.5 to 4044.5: -0.18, 86.6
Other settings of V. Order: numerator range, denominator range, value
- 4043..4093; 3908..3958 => 1.75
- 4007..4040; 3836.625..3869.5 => 2.48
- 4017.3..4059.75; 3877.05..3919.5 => 1.66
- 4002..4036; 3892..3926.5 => 1.60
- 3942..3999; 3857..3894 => 1.43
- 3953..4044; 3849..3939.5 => 1.68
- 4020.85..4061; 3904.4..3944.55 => 1.89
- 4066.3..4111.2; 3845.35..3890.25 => 2.19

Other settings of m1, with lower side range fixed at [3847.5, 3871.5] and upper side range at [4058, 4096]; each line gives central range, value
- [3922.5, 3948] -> 8.1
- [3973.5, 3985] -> 0.3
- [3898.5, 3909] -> -1.8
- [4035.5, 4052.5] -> -2.0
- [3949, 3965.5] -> 1.5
